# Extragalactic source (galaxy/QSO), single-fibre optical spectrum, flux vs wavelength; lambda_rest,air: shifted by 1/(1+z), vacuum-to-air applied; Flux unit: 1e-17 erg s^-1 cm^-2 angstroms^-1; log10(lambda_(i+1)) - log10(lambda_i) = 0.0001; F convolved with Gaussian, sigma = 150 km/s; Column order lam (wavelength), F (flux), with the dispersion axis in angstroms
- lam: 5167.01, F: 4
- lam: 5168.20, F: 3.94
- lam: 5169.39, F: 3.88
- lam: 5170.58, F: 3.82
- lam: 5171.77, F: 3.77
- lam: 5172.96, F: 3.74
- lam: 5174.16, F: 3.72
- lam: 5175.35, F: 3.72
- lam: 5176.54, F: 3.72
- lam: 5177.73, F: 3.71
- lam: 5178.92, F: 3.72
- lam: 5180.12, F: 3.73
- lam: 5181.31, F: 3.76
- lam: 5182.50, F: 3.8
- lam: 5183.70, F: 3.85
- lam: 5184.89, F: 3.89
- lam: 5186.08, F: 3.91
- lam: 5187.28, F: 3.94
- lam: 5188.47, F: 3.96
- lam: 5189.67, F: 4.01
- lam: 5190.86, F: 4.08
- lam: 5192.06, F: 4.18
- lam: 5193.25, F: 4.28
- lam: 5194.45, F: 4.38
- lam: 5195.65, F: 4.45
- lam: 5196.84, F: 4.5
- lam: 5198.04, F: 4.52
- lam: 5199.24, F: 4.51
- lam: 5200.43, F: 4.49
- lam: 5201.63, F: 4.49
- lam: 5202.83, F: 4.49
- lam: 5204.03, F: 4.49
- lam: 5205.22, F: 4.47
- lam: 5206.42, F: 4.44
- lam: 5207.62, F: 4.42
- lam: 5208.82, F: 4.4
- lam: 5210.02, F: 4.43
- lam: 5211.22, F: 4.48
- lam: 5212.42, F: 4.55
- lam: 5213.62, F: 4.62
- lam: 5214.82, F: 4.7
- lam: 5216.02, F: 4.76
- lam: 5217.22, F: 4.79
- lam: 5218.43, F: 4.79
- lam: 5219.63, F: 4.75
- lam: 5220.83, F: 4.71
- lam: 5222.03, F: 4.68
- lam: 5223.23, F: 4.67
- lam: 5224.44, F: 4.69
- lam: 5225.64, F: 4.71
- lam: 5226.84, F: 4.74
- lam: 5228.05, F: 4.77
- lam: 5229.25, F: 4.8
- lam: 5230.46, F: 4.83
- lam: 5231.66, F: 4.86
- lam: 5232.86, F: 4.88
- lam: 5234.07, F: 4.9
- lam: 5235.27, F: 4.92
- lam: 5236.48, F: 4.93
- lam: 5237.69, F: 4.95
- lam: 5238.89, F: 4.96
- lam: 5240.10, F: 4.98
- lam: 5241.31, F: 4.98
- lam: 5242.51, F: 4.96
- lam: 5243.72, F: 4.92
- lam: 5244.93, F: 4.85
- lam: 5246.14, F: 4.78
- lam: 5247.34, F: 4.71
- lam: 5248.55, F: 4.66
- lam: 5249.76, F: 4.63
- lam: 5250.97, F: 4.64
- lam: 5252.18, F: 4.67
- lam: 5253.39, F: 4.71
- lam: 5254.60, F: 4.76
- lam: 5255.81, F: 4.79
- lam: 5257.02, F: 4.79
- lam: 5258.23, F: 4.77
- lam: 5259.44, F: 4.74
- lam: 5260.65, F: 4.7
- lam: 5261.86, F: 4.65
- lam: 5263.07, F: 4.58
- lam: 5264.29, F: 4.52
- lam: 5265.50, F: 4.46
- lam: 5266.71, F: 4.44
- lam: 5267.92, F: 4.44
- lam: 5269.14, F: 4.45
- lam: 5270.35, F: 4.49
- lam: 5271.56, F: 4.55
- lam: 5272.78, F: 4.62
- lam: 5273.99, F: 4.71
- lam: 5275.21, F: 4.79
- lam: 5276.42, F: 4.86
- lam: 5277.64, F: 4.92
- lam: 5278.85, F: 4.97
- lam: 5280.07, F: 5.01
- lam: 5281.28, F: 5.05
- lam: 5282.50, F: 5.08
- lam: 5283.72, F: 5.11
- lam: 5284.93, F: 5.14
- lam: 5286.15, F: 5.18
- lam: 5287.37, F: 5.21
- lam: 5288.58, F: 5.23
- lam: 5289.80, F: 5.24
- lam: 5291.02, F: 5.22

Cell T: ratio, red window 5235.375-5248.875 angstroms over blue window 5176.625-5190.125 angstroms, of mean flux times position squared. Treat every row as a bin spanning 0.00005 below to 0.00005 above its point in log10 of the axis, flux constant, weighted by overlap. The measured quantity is 1.3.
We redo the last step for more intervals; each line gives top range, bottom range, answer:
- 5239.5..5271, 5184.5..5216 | 1.10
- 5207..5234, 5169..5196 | 1.22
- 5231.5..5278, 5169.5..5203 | 1.21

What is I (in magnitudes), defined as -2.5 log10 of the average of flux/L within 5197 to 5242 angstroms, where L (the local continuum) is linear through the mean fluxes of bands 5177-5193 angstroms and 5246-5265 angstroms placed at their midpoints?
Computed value -0.10 mag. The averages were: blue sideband 3.9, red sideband 4.69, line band 4.69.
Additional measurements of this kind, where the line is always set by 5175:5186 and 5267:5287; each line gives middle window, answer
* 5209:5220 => -0.12 mag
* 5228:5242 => -0.12 mag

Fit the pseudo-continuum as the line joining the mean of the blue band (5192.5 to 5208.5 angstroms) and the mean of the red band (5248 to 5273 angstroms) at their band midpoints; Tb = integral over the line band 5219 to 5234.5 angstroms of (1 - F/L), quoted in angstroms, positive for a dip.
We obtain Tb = -0.8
